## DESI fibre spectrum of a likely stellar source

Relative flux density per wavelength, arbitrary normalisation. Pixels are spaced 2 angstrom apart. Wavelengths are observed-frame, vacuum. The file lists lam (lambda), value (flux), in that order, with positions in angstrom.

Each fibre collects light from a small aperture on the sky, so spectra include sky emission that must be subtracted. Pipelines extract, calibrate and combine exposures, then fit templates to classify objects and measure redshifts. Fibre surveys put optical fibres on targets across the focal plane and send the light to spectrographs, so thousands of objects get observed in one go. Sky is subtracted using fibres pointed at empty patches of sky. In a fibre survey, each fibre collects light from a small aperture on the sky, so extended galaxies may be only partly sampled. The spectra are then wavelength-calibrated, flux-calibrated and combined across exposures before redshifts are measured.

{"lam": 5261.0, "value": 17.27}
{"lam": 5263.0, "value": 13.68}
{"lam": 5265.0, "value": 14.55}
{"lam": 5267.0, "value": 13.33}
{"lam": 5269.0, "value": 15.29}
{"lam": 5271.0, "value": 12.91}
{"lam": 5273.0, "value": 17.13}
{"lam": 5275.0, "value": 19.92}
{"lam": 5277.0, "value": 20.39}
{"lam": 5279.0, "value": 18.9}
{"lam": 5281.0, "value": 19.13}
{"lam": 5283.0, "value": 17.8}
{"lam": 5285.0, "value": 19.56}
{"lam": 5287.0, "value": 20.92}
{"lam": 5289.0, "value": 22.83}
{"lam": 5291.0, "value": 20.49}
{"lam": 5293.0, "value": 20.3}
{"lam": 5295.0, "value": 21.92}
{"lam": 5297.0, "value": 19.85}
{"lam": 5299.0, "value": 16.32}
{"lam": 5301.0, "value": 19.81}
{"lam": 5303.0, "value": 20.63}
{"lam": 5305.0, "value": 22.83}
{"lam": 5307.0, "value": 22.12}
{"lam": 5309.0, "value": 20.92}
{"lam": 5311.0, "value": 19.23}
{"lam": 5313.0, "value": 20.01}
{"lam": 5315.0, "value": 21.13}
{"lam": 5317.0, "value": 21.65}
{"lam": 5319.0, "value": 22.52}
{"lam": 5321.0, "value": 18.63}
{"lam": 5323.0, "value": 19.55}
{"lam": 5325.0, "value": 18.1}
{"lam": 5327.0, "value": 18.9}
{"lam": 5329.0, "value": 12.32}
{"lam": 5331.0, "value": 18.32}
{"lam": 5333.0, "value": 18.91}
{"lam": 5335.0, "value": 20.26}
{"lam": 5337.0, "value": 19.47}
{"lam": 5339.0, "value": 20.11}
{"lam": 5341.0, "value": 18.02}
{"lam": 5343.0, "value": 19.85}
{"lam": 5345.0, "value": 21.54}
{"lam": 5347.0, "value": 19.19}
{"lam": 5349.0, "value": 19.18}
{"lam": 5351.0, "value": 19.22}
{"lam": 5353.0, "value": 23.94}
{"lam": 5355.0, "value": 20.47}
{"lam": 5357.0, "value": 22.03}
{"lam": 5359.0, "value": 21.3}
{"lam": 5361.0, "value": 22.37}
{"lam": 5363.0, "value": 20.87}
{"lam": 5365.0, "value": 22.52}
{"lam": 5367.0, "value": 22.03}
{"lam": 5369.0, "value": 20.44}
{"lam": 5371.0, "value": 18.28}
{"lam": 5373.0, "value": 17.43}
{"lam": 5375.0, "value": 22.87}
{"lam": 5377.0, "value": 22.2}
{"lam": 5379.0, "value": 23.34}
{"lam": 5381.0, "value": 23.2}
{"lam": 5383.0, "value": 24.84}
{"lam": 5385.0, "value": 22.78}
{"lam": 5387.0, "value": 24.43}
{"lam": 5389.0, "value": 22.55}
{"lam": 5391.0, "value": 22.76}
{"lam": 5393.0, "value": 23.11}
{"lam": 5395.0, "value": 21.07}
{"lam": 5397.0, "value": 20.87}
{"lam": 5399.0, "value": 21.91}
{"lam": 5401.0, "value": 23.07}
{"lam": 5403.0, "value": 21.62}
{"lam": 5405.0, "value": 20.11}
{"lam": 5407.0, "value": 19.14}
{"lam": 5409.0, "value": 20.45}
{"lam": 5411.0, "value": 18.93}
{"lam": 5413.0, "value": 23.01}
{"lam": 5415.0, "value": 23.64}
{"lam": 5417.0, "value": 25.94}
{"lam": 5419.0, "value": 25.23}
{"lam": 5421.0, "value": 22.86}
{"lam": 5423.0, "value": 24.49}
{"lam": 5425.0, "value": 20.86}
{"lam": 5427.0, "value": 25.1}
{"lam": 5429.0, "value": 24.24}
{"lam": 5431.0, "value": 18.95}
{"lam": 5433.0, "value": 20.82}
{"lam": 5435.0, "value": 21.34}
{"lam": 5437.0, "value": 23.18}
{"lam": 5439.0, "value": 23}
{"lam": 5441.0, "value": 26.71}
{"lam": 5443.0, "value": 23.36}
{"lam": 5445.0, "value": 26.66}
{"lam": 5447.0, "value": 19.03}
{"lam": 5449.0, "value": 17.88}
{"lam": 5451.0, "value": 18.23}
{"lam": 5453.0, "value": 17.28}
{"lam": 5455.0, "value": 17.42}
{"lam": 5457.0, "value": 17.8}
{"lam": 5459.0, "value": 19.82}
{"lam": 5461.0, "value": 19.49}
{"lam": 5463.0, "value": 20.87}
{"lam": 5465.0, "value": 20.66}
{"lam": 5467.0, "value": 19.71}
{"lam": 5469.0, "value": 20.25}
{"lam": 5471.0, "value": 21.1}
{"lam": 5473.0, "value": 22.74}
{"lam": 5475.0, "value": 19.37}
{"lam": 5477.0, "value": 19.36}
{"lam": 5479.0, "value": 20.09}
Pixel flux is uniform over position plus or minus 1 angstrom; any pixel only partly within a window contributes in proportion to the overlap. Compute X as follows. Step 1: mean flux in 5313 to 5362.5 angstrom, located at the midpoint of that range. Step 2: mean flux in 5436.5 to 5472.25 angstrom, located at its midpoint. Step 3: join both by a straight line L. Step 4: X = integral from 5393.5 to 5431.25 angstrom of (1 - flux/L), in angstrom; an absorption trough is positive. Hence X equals -3.5 angstrom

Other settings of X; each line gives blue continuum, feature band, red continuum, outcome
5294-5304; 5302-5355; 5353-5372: 1.4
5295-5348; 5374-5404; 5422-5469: -3.3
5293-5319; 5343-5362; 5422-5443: 0.4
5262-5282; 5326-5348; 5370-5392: 1.3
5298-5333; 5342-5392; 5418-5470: -3.2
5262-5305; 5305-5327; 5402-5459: -1.5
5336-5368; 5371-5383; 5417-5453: -0.3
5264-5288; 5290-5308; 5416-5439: -2.1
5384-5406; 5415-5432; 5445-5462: -2.4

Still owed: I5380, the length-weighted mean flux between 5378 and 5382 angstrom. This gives 23.3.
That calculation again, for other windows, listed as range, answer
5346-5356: 20.4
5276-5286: 19.2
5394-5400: 21.3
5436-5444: 24.1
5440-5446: 25.6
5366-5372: 20.2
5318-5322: 20.6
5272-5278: 19.1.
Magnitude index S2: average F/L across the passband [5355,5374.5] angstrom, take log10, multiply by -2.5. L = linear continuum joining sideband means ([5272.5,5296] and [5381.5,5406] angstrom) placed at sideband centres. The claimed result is 0.05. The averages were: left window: 20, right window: 22.4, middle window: 20.8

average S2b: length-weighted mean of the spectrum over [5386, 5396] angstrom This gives 22.8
